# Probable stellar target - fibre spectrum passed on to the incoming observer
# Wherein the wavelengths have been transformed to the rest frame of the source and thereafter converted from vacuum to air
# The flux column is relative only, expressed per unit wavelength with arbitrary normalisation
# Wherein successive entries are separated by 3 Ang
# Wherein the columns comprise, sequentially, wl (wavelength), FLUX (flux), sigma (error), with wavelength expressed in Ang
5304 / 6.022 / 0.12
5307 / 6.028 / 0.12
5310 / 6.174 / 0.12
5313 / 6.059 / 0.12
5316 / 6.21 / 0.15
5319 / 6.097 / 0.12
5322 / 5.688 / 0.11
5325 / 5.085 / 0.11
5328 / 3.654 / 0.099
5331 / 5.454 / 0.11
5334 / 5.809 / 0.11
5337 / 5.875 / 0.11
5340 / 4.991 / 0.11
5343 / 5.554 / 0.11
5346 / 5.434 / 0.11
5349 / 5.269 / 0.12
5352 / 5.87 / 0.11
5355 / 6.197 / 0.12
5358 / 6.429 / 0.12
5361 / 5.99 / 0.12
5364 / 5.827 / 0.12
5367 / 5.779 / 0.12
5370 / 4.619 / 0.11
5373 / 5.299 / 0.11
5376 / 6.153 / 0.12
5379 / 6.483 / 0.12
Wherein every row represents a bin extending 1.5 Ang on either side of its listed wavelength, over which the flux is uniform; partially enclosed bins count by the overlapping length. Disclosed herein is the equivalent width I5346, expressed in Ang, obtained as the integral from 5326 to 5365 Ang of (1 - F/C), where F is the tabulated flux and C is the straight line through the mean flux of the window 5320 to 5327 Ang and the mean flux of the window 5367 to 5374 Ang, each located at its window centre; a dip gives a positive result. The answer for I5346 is -2.6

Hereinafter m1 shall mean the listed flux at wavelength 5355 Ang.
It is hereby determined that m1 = 6.197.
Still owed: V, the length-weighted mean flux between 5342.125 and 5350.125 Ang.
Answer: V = 5.42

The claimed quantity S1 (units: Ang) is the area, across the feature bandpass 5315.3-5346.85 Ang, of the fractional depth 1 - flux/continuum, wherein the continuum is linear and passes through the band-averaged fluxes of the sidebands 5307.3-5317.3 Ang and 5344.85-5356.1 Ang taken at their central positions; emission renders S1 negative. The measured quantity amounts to 2.6 Ang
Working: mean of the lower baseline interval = 6.13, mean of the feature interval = 5.42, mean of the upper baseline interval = 5.68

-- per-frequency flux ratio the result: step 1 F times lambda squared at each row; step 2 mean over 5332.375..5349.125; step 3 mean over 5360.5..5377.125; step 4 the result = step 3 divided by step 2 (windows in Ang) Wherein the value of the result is 1.02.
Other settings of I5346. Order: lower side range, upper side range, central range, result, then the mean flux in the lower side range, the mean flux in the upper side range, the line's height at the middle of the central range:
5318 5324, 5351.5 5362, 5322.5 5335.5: 1.84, 5.81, 6.15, 5.89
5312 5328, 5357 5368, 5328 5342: 1.02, 5.62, 6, 5.75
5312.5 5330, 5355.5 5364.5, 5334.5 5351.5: 1.00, 5.43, 6.12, 5.82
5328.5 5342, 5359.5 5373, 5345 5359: -0.94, 5.39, 5.53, 5.46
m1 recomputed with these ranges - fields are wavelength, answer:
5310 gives 6.174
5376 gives 6.153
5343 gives 5.554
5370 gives 4.619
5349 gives 5.269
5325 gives 5.085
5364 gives 5.827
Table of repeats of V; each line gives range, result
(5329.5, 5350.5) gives 5.48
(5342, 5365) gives 5.83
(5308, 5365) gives 5.67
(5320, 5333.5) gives 5.07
